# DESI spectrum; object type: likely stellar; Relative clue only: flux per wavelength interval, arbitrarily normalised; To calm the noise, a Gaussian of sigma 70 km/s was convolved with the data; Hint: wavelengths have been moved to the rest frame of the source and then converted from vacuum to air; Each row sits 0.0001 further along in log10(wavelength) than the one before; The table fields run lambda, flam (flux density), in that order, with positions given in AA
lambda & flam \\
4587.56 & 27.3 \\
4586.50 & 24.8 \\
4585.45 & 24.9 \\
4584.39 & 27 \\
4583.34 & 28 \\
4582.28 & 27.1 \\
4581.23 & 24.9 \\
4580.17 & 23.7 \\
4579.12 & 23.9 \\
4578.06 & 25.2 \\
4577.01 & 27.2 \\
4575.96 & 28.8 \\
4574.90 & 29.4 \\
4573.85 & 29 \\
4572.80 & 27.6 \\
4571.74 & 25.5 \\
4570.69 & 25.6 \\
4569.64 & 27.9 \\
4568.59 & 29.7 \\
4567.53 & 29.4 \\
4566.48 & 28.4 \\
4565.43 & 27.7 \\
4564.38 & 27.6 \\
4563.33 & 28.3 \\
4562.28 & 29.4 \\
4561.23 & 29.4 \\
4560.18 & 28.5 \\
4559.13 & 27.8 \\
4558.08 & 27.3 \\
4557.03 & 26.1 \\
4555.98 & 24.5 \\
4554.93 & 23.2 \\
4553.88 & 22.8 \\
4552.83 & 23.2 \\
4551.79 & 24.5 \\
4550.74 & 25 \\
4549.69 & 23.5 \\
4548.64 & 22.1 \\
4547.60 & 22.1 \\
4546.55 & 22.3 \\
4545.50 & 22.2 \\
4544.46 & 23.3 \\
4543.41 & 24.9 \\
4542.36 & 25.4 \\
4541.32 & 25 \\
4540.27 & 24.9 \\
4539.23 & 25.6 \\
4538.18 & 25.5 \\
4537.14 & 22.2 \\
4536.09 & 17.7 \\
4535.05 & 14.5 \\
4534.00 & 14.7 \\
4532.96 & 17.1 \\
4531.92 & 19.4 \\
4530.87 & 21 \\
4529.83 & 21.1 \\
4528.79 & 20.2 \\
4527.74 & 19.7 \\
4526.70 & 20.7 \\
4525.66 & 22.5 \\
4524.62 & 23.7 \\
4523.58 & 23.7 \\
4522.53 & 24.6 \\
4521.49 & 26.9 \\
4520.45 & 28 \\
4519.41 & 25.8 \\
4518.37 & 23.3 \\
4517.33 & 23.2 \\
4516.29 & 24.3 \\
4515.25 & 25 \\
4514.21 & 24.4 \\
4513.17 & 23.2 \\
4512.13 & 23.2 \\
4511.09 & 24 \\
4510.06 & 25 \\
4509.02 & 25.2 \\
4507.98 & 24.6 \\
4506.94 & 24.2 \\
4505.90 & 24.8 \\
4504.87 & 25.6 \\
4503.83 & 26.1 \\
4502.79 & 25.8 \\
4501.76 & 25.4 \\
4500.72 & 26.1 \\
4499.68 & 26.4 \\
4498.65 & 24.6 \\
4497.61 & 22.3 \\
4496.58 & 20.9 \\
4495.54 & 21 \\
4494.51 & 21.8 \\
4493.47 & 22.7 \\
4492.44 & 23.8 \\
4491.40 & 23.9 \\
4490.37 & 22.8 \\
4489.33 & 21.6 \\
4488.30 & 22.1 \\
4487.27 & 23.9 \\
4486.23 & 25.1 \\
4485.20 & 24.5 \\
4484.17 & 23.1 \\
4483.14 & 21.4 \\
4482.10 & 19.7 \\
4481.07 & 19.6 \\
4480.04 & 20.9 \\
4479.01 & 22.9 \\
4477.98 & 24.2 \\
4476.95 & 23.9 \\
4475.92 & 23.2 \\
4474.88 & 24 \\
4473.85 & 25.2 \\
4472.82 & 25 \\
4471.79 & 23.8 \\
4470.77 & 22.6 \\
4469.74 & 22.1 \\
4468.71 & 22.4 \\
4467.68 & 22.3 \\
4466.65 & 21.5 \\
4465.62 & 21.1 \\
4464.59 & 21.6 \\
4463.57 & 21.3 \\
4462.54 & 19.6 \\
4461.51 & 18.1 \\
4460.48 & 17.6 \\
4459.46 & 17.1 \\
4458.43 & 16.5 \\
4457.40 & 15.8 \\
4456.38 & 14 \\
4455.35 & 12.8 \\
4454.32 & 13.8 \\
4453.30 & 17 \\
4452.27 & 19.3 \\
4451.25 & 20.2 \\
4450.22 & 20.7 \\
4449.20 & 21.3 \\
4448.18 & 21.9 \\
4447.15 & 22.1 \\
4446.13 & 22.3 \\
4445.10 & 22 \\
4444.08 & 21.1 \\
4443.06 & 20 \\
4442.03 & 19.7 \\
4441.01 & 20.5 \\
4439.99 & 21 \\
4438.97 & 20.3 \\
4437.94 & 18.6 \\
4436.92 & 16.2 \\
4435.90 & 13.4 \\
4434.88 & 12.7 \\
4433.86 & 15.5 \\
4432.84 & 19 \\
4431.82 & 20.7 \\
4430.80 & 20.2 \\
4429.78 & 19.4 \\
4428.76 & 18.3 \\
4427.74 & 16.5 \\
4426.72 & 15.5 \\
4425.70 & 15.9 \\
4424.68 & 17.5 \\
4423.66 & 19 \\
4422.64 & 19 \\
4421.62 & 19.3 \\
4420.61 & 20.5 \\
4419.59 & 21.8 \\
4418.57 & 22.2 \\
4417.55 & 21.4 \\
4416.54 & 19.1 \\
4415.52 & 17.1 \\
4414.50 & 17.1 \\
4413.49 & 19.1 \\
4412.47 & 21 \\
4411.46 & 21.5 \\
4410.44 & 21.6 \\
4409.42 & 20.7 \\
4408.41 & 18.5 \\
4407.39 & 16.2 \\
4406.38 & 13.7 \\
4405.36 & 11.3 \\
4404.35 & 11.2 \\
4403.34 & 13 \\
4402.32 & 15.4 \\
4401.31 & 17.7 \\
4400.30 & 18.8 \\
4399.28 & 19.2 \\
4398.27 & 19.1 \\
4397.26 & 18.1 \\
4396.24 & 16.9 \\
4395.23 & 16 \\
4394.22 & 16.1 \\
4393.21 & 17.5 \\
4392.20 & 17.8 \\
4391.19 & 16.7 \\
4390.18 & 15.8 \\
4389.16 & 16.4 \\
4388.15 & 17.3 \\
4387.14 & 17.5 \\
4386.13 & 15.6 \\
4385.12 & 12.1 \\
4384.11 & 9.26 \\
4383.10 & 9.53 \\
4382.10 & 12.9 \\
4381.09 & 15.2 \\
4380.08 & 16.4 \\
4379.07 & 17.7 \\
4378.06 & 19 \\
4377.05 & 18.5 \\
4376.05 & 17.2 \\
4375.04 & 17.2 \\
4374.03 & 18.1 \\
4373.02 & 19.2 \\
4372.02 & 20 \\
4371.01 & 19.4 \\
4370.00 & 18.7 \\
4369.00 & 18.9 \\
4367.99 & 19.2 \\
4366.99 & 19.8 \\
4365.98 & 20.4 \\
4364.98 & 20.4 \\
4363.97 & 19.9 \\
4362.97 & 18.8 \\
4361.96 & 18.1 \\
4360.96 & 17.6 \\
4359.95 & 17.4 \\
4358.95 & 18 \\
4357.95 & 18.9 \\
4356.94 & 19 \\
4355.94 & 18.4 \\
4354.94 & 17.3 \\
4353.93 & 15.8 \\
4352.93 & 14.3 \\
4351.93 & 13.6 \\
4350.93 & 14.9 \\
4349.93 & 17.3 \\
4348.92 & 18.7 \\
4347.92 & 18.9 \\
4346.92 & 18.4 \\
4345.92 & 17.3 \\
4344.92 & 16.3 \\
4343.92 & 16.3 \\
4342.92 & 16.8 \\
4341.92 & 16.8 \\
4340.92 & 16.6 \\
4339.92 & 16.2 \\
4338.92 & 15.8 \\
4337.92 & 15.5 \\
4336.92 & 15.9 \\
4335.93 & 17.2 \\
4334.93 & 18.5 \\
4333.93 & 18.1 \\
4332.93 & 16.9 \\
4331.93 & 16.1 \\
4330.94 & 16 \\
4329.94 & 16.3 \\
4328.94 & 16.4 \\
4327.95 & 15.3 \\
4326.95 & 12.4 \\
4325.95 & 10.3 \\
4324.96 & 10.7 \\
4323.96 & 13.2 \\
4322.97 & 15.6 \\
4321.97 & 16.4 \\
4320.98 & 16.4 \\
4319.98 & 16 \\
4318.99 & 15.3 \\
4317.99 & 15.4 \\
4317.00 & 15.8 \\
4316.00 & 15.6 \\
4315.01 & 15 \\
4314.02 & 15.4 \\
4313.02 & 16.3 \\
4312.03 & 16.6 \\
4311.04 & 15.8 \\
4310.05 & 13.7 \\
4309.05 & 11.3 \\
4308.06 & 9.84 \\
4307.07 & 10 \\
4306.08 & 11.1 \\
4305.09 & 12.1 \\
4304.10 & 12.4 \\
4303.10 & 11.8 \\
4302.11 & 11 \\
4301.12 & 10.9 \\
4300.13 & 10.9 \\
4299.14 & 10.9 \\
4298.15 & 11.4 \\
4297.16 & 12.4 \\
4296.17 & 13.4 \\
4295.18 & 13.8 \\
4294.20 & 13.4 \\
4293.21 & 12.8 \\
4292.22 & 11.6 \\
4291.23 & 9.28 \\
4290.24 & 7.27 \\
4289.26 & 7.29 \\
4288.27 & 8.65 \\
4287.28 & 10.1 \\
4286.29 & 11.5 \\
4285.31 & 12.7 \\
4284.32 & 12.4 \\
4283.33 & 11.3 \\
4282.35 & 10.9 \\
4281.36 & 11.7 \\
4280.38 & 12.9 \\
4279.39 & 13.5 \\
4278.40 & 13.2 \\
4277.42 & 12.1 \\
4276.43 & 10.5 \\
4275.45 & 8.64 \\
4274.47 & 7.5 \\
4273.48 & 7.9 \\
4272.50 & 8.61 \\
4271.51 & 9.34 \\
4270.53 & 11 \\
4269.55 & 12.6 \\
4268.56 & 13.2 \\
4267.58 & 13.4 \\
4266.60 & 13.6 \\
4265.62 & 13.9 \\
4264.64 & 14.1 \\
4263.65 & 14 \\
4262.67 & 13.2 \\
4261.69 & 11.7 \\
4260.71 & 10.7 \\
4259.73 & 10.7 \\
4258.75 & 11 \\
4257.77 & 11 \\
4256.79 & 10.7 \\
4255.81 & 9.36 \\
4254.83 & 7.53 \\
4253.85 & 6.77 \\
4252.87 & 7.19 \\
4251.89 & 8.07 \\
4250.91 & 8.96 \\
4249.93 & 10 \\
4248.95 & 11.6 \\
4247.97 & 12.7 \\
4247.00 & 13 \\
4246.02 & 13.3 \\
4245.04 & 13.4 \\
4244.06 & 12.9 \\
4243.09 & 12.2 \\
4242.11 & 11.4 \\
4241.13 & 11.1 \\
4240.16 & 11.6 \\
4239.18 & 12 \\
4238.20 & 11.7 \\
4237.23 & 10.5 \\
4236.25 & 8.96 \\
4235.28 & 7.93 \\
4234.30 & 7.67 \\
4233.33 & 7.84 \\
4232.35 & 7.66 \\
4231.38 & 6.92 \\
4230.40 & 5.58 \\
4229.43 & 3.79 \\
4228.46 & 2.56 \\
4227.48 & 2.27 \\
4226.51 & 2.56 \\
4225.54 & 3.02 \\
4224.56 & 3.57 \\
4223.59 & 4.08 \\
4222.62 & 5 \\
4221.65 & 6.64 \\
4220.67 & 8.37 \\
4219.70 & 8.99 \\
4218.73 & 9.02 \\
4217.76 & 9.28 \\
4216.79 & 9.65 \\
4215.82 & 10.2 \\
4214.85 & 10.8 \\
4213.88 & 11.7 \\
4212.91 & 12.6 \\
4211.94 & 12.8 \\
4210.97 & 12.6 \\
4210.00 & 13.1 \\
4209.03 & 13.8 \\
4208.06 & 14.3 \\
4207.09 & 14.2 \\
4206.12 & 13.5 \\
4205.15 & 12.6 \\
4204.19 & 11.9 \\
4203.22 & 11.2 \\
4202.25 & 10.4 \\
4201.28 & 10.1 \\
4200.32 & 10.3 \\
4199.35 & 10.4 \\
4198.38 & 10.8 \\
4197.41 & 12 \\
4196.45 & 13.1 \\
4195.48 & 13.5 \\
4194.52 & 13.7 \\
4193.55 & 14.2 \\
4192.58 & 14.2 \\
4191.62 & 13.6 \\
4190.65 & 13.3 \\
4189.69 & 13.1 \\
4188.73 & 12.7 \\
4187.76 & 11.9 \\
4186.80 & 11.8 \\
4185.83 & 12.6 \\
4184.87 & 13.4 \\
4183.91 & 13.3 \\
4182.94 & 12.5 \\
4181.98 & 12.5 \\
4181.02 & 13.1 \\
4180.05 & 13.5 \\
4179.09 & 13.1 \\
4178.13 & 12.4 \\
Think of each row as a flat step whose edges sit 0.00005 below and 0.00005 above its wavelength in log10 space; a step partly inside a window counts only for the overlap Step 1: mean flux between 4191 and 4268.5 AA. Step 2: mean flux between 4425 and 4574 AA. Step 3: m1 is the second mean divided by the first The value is 2.2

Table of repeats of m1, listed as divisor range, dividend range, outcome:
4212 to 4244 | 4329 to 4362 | 2.07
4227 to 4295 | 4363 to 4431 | 1.69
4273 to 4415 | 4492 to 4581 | 1.60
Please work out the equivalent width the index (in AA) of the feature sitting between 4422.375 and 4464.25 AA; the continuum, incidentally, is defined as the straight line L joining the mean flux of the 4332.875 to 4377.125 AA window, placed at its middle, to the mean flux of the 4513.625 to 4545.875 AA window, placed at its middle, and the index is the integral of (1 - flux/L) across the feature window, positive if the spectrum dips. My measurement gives 3.7 AA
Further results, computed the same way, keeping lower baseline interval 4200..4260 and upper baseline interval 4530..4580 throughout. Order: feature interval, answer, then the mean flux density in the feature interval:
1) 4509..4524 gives -1.1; 24.6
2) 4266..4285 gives 0.7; 11.3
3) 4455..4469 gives 1.2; 18.7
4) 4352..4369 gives -2.7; 18.2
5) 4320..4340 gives -1.6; 15.5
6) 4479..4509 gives -2.0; 23.4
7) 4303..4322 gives -0.9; 14.1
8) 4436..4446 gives -0.1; 19.7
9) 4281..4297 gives 1.6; 11.2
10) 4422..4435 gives 0.7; 17.8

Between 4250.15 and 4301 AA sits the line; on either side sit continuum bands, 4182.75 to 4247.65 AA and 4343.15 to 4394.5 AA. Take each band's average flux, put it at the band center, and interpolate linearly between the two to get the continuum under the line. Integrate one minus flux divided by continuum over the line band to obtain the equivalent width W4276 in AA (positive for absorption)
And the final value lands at 8.1 AA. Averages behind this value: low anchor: 10.4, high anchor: 17.2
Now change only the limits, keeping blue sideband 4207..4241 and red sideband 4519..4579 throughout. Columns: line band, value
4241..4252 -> -2.2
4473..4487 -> -1.2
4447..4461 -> 1.5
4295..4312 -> 0.7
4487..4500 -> -0.6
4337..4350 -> -2.2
